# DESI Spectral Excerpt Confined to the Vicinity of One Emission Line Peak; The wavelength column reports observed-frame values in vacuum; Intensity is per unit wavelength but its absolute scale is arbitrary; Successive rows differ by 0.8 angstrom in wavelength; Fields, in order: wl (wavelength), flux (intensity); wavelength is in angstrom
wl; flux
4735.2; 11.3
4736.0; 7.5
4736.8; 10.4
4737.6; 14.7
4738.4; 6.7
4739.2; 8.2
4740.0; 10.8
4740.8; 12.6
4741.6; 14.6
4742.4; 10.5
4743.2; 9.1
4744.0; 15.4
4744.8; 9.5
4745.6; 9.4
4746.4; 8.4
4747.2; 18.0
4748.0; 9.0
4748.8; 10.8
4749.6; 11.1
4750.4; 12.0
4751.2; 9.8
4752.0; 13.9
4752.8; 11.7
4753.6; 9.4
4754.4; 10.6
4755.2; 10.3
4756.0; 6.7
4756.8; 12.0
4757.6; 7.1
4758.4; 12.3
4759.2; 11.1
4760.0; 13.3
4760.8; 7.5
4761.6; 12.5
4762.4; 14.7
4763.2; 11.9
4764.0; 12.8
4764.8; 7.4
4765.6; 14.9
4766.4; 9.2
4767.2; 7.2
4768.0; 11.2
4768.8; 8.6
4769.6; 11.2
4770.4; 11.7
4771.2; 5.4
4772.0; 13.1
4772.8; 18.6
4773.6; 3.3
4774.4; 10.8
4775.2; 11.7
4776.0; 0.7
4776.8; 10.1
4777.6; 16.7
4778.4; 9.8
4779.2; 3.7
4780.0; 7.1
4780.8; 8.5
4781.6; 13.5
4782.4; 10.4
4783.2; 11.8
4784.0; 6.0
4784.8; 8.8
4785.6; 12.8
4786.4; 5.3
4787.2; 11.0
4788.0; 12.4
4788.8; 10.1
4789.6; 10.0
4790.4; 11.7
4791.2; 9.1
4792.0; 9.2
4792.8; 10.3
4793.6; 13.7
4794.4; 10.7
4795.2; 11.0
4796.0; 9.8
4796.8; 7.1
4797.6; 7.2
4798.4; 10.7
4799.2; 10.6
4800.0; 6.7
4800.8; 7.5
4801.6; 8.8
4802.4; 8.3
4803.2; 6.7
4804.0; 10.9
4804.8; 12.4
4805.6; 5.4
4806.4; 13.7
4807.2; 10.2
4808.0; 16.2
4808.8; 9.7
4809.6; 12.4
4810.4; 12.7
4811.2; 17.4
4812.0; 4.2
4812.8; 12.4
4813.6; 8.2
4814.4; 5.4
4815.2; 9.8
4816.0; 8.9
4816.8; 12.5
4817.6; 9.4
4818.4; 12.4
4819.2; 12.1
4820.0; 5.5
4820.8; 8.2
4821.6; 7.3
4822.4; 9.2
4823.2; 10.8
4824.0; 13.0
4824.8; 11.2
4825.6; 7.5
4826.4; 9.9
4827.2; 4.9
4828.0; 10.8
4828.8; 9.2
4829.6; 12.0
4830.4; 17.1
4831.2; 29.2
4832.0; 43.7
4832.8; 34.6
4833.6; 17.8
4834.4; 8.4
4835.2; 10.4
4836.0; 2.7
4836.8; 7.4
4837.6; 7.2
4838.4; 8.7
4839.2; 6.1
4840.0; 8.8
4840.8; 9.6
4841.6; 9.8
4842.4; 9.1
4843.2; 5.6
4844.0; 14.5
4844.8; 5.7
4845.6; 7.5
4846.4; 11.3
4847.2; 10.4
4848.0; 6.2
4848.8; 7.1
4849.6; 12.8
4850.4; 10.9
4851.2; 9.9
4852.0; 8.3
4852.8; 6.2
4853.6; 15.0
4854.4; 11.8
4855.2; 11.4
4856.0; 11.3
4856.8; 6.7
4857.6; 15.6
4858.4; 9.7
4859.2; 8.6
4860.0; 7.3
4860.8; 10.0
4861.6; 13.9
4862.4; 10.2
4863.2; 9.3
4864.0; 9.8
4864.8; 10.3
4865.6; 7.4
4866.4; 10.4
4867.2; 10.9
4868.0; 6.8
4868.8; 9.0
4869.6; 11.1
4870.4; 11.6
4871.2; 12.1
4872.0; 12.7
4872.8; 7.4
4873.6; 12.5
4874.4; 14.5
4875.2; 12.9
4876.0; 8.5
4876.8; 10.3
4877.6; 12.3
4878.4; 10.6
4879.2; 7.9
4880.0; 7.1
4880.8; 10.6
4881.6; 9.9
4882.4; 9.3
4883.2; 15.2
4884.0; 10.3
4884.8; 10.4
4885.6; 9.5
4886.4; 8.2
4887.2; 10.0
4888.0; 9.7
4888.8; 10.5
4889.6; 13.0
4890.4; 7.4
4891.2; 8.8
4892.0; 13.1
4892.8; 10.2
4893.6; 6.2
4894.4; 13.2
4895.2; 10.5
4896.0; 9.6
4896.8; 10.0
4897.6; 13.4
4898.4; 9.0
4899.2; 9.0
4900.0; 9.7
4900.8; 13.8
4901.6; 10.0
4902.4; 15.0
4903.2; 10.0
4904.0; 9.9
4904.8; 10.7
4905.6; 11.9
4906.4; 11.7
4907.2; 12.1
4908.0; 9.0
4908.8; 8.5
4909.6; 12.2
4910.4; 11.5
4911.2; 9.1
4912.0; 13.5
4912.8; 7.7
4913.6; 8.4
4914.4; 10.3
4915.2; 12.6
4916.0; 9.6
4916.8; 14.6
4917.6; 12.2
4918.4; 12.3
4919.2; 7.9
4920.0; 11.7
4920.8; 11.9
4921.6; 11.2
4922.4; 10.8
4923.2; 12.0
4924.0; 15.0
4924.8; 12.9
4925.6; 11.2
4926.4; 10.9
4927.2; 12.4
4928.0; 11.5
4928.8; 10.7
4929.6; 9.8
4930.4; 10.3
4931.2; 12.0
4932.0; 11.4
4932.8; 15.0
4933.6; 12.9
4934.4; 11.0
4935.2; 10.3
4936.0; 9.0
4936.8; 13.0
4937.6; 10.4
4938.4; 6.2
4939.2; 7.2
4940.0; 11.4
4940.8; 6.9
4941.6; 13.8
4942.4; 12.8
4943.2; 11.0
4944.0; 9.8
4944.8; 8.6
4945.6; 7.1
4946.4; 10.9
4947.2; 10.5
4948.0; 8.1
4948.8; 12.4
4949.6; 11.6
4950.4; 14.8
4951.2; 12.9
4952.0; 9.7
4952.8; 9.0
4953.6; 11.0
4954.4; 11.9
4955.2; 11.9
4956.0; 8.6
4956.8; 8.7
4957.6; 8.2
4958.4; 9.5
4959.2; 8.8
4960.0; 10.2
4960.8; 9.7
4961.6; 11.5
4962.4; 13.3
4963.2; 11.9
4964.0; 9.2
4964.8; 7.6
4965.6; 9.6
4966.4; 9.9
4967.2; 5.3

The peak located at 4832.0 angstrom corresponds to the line Hgamma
